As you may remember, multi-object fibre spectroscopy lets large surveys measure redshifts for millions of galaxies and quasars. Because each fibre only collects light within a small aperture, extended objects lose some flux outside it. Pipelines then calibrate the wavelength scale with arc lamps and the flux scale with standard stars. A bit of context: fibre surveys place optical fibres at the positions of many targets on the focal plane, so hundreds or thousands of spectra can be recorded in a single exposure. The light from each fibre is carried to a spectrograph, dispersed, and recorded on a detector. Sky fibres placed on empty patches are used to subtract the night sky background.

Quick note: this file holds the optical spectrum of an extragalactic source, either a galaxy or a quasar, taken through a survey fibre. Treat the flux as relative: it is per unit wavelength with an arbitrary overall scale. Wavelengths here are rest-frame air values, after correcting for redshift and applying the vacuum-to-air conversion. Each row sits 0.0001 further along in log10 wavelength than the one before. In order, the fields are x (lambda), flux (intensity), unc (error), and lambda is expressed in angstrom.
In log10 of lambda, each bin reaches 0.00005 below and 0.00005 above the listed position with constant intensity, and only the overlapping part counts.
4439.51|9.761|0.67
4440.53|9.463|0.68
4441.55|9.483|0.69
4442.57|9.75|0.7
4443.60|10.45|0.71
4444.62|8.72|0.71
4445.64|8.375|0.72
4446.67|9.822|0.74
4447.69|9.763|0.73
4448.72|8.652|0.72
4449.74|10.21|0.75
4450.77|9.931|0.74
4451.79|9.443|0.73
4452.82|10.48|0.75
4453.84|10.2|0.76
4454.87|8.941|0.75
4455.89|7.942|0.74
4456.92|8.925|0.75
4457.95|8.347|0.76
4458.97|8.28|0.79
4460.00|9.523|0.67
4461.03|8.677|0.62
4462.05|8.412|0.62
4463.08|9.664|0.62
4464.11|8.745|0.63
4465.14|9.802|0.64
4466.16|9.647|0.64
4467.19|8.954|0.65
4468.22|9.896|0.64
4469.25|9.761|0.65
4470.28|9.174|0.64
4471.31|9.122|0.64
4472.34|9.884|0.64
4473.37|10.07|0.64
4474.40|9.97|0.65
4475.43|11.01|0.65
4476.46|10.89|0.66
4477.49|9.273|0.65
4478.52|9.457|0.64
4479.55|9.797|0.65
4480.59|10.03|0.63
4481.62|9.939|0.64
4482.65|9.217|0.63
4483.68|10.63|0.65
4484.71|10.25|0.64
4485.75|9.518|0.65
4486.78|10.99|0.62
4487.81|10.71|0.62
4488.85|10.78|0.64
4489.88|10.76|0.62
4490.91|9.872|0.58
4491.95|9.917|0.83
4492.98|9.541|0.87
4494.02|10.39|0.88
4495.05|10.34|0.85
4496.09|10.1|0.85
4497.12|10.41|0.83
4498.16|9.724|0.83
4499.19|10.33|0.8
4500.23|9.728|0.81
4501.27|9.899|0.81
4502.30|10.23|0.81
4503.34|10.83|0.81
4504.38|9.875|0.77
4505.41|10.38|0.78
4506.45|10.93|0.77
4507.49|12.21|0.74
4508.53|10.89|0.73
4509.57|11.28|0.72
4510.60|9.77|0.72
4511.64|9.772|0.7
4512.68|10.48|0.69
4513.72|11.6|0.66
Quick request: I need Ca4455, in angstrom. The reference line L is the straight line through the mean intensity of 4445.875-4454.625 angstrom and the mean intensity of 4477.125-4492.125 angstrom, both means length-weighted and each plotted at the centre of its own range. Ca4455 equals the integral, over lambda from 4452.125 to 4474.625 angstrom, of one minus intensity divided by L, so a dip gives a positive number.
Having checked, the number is 1.3 angstrom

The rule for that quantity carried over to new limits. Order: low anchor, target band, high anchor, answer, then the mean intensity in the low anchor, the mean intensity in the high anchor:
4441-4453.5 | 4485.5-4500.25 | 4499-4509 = 0.2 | 9.6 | 10.5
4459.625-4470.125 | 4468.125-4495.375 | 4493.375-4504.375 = -0.9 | 9.3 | 10.2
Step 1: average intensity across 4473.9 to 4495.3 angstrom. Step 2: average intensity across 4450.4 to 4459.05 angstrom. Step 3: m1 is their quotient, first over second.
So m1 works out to 1.10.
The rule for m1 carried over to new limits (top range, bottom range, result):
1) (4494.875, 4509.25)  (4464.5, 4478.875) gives 1.07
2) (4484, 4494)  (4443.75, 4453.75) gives 1.07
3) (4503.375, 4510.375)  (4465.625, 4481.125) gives 1.11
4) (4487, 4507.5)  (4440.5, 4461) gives 1.11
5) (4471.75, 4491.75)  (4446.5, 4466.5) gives 1.10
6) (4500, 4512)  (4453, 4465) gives 1.17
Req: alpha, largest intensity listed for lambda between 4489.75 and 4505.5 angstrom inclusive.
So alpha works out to 10.83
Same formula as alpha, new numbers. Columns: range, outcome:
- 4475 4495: 11.01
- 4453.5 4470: 10.2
